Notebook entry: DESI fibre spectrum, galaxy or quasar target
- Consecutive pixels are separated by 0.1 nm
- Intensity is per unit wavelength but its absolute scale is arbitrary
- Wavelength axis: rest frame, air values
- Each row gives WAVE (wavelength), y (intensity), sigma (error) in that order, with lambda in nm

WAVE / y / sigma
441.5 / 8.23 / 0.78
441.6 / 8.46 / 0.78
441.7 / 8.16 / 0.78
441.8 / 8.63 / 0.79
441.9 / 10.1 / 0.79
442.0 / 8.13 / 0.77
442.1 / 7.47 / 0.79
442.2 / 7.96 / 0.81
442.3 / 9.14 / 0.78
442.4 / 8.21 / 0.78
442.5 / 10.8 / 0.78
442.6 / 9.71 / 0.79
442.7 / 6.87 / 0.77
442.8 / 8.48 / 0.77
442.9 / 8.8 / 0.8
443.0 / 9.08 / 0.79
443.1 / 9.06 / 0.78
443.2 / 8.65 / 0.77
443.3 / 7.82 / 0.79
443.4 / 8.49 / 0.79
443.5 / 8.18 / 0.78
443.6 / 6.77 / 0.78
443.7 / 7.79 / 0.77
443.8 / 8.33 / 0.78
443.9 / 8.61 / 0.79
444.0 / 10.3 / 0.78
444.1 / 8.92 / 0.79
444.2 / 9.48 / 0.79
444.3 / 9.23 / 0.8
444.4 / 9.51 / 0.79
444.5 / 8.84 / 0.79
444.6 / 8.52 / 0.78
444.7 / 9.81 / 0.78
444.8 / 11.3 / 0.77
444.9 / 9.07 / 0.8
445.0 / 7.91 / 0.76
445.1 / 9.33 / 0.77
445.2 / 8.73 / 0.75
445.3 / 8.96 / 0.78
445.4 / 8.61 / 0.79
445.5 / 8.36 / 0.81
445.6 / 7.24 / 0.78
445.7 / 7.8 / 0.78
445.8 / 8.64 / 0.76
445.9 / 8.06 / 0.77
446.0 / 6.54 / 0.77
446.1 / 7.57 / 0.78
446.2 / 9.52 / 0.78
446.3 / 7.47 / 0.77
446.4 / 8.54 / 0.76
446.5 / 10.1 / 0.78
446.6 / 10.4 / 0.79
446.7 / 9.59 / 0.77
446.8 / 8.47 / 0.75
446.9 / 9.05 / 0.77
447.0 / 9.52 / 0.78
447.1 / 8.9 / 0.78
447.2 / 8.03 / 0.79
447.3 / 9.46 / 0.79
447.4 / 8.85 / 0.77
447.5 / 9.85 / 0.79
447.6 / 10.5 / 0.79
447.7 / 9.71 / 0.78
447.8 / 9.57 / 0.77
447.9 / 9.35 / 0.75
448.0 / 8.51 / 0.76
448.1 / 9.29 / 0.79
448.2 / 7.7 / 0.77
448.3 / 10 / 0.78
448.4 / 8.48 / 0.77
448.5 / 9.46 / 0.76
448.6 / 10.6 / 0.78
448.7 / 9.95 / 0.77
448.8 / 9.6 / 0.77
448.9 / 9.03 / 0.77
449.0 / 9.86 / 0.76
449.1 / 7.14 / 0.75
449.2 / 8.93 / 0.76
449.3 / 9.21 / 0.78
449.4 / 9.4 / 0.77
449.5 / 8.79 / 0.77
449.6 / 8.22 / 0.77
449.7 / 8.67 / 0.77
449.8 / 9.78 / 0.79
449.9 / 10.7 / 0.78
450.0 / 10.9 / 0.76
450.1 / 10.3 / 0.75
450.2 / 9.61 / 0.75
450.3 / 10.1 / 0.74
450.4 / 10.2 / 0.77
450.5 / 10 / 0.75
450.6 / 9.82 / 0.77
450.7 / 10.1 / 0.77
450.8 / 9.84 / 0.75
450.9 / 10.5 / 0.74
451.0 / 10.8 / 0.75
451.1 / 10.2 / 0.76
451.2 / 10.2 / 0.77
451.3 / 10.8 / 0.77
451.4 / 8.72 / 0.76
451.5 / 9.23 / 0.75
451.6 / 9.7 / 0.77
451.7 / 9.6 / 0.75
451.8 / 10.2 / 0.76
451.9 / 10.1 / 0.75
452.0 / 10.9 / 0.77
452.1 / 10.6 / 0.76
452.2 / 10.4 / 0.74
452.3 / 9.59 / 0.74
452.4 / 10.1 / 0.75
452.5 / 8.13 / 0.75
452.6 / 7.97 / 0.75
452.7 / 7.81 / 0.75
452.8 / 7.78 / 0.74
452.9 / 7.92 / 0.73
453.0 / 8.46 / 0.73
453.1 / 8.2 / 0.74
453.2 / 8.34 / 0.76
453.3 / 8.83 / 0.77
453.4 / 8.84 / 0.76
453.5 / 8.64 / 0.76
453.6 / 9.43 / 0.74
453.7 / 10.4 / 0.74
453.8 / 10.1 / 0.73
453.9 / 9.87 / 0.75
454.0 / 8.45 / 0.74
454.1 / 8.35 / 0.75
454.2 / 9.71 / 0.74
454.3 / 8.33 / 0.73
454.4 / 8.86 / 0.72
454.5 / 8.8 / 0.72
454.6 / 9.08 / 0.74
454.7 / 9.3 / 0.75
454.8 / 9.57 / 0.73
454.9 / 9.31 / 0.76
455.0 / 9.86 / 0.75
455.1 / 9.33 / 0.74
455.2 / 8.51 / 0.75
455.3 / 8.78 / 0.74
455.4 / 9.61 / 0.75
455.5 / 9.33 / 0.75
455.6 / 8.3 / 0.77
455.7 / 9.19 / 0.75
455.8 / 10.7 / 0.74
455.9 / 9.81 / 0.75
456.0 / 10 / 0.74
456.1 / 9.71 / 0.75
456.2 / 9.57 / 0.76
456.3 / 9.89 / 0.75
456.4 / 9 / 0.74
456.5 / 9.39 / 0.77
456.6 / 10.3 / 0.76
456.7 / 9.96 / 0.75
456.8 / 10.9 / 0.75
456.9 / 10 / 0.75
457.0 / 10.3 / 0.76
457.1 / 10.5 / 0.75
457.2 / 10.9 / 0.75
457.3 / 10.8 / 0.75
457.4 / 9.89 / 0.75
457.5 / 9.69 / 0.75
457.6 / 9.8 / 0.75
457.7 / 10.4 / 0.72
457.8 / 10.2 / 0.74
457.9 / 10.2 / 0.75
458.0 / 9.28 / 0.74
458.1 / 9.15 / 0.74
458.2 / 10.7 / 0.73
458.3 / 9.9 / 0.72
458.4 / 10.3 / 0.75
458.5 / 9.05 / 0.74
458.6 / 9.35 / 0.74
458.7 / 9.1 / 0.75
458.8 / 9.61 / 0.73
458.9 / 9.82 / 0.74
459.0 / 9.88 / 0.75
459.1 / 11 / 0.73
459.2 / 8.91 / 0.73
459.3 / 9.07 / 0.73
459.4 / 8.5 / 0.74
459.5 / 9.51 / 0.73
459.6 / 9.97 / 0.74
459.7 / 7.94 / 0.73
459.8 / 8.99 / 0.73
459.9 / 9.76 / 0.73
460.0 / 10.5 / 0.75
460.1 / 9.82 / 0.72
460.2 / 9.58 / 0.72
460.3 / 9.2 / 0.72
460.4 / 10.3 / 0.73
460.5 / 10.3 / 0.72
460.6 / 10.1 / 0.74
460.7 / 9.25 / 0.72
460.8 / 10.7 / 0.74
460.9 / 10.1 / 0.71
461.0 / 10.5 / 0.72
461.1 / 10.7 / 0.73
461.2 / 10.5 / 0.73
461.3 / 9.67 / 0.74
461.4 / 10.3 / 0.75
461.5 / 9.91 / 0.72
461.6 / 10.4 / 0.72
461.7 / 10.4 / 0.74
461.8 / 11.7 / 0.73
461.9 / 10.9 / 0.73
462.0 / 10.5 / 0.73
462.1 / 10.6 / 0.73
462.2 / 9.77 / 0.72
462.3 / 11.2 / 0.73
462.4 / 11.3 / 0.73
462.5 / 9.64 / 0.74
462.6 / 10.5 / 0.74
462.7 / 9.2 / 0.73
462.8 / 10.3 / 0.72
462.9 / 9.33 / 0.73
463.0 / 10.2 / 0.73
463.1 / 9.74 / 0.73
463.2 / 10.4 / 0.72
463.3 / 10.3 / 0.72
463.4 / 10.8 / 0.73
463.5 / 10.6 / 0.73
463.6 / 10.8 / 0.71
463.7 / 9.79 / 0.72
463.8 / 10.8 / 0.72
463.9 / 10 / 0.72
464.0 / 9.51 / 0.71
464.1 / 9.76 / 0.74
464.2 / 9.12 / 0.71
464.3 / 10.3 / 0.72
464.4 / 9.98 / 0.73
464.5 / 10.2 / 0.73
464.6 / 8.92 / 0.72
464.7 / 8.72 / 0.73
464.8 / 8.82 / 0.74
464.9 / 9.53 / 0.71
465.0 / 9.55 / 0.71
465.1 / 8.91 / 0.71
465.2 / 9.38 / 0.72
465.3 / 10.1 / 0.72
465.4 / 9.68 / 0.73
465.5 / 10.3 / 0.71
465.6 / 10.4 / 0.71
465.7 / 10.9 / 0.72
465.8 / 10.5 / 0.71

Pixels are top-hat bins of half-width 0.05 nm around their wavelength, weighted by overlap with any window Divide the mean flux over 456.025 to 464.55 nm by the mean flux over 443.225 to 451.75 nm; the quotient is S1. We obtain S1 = 1.09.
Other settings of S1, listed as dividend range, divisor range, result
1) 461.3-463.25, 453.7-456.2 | 1.11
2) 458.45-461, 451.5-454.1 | 1.05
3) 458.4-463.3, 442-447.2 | 1.14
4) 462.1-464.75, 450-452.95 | 1.03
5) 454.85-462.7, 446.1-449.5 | 1.08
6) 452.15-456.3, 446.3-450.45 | 0.97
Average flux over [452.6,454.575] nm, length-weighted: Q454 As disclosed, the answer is 8.78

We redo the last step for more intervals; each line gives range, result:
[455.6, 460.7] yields 9.79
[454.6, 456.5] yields 9.42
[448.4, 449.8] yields 9.14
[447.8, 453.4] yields 9.43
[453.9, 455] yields 9.06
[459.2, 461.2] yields 9.72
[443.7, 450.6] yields 9.13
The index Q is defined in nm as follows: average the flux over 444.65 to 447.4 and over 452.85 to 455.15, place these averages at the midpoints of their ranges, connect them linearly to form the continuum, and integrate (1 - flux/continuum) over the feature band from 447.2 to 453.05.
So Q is -0.38 nm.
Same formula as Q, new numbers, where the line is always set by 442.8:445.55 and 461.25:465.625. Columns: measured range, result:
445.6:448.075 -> 0.03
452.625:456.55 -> 0.16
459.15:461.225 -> 0.03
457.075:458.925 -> -0.04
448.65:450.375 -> -0.05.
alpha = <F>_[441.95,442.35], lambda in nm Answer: 8.18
